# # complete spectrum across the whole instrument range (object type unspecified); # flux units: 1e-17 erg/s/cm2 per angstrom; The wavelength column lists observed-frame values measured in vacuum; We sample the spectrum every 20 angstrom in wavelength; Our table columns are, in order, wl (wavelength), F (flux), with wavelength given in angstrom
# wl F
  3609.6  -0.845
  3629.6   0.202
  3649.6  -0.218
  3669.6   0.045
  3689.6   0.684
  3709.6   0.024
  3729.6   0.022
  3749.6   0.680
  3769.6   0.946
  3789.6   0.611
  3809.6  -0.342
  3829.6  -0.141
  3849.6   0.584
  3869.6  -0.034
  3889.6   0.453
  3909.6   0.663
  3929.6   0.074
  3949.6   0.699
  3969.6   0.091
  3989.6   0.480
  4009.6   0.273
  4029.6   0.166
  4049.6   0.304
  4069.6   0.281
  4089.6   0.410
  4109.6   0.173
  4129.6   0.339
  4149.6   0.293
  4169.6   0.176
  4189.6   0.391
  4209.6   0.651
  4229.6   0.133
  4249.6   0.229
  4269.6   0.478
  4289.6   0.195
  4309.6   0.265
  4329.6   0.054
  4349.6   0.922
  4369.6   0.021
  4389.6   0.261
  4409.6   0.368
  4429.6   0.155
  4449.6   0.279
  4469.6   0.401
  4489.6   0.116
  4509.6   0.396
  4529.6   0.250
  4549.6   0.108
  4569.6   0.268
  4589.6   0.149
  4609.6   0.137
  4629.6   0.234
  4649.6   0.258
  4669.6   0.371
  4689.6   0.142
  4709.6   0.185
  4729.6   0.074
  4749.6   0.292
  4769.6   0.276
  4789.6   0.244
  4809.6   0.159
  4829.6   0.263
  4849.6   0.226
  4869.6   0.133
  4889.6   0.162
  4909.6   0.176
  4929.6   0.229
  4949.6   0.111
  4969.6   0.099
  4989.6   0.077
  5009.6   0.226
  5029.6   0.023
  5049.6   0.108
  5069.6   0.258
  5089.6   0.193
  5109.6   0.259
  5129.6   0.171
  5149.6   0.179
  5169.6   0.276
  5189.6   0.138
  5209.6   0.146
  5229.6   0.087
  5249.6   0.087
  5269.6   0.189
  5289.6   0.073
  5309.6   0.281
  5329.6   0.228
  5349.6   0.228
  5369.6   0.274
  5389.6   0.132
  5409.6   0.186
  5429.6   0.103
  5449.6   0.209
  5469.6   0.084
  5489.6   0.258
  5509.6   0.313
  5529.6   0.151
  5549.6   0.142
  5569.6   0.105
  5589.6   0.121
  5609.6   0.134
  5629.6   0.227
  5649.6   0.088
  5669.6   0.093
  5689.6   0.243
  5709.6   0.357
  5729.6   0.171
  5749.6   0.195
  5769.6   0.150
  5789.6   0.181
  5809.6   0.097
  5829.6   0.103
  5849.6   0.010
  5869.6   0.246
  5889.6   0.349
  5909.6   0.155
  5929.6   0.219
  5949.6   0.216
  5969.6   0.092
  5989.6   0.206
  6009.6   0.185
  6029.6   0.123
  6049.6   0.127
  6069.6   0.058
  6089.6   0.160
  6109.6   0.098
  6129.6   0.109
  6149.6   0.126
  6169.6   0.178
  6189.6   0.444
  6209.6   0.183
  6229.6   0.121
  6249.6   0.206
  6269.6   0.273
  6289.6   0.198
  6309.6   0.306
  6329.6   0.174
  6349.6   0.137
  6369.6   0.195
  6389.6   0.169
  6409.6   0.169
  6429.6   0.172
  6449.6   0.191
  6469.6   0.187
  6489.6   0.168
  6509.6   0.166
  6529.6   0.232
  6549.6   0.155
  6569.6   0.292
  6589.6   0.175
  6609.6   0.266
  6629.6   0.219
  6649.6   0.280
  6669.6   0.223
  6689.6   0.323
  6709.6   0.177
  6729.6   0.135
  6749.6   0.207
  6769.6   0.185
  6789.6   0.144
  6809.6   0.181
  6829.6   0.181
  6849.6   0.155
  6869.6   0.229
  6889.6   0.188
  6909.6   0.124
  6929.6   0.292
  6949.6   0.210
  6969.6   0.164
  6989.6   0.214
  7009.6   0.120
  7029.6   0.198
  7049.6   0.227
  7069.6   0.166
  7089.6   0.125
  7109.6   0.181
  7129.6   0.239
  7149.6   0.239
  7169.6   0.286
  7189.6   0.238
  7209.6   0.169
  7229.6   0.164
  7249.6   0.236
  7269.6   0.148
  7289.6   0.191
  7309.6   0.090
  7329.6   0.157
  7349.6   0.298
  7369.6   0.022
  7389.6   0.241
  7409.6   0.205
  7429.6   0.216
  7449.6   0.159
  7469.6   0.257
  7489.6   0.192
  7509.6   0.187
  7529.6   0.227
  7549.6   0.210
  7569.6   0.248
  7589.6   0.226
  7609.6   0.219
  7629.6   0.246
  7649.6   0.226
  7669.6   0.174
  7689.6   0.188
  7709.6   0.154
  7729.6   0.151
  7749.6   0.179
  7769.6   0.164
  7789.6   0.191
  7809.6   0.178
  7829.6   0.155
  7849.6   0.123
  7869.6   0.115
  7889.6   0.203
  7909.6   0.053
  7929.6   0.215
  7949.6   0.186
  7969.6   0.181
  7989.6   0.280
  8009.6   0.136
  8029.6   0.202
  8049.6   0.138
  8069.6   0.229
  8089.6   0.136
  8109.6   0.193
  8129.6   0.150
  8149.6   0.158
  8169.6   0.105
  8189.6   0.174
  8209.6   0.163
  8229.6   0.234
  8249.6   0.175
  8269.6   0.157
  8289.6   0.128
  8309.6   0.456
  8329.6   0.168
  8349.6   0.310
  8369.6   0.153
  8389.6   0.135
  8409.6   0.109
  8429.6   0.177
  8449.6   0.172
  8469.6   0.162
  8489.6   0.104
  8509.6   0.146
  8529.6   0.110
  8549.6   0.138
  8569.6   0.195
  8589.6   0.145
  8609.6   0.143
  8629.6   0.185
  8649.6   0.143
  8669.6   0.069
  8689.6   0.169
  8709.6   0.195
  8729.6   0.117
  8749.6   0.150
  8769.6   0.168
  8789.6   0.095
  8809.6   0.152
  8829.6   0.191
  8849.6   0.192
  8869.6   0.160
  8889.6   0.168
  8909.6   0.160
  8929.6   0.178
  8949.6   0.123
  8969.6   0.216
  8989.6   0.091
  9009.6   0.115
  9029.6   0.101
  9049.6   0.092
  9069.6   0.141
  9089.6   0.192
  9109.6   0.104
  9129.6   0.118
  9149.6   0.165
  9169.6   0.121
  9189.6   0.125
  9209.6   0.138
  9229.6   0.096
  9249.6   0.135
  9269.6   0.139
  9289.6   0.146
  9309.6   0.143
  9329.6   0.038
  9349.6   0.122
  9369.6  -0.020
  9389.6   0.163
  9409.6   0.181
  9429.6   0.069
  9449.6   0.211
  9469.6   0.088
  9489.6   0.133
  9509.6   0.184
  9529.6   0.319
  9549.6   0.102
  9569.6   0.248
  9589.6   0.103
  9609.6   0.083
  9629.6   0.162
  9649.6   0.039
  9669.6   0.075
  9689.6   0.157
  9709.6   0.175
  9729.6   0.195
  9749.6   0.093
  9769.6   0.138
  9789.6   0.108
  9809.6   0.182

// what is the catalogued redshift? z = 0.658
